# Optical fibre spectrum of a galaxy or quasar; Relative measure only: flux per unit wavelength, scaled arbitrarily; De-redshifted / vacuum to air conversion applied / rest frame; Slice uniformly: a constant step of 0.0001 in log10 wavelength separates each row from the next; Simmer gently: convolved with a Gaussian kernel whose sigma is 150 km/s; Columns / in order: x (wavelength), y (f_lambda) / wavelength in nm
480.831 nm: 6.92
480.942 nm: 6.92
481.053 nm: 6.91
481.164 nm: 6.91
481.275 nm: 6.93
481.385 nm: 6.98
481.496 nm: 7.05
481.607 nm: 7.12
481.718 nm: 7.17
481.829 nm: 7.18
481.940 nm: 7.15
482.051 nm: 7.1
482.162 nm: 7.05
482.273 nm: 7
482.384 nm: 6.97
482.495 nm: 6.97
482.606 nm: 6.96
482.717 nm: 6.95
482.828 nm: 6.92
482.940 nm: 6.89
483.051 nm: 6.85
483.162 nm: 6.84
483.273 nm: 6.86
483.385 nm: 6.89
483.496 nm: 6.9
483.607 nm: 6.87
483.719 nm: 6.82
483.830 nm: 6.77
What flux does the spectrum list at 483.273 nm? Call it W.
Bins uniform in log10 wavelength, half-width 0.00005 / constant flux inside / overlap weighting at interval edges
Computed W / 6.86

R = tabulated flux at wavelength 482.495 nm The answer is 6.97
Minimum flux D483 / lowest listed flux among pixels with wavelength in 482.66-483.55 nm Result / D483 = 6.84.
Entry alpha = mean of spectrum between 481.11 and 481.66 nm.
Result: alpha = 7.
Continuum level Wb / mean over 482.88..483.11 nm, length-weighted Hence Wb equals 6.86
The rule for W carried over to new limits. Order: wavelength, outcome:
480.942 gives 6.92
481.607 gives 7.12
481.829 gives 7.18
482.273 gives 7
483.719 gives 6.82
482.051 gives 7.1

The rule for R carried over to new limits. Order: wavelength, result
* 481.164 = 6.91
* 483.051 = 6.85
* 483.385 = 6.89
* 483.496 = 6.9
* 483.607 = 6.87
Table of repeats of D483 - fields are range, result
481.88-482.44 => 6.97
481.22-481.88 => 6.93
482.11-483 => 6.89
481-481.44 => 6.91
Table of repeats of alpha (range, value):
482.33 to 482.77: 6.97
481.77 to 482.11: 7.14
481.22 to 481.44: 6.98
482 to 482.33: 7.05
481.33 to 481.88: 7.1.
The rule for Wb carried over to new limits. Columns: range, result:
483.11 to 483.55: 6.87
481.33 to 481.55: 7.02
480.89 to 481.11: 6.9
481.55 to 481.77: 7.14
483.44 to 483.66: 6.91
